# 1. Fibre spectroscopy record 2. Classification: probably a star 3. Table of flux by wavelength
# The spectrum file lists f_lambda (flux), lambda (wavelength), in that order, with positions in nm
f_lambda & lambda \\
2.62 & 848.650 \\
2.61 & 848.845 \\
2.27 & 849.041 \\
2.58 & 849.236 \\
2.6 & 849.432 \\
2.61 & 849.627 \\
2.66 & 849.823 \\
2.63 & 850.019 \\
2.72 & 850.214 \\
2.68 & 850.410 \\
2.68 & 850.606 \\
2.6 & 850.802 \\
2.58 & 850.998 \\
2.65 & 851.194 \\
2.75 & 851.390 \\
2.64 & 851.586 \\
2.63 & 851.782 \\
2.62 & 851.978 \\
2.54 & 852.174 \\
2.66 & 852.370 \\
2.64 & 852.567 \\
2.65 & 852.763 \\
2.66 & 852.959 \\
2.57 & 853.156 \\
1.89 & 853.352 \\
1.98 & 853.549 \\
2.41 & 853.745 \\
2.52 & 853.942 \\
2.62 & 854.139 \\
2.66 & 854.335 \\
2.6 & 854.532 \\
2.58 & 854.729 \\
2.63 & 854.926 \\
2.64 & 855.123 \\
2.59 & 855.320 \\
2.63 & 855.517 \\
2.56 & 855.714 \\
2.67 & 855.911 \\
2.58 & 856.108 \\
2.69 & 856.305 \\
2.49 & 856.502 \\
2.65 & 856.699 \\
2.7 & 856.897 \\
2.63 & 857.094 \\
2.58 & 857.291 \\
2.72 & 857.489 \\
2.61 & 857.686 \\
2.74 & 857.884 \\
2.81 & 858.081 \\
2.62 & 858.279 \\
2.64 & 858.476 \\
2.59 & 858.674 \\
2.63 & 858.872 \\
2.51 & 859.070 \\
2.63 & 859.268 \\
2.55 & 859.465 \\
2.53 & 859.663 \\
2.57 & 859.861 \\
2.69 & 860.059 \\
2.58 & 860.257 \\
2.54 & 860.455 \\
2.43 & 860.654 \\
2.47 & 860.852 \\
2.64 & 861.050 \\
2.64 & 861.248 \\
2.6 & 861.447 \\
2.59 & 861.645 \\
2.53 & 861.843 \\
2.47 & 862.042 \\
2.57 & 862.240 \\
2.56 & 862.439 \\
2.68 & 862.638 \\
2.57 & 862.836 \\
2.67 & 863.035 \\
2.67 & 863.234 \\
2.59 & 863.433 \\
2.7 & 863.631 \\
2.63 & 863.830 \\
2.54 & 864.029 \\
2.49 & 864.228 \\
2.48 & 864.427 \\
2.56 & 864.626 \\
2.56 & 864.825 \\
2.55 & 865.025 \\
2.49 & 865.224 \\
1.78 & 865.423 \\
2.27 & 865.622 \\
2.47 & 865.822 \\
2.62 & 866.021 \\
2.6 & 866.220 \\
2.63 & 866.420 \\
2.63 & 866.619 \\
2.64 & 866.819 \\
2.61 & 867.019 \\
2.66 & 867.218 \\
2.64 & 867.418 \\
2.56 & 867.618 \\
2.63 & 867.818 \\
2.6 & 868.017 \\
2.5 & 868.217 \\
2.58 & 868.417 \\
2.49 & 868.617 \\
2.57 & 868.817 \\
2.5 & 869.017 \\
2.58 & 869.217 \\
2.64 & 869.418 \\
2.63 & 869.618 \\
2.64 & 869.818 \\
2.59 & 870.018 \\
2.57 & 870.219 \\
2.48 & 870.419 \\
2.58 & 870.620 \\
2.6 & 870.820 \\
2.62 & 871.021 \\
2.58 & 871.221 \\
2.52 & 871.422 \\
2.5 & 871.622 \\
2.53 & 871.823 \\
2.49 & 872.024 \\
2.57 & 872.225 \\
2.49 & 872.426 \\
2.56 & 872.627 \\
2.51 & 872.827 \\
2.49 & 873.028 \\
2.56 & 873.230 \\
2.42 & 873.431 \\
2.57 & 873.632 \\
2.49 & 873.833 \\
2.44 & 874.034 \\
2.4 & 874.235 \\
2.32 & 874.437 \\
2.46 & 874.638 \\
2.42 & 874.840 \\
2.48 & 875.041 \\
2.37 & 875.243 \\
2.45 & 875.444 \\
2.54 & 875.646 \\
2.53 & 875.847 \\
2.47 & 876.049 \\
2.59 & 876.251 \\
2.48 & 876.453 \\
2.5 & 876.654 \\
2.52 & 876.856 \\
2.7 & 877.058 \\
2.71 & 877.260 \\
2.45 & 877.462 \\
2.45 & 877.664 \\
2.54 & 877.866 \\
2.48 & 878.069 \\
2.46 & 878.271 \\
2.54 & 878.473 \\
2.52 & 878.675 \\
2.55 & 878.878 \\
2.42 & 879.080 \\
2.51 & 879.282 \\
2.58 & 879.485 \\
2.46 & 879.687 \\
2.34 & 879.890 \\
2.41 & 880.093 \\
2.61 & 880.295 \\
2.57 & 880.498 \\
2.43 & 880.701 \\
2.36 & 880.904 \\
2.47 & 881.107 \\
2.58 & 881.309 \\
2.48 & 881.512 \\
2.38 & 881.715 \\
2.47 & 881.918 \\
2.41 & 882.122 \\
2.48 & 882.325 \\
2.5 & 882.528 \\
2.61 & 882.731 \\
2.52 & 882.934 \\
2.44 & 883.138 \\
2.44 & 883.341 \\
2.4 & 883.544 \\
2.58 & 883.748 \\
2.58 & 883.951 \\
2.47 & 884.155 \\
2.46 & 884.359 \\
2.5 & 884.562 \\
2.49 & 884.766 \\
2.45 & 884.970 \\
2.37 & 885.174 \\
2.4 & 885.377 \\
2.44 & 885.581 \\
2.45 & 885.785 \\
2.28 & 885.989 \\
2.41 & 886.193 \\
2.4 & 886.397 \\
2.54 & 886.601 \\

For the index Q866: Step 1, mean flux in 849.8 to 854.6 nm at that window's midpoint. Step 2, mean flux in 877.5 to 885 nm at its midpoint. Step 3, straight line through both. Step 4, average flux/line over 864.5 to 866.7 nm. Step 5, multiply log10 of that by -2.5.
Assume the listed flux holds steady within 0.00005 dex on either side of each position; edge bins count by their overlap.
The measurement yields 0.03 mag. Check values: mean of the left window 2.57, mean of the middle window 2.47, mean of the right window 2.48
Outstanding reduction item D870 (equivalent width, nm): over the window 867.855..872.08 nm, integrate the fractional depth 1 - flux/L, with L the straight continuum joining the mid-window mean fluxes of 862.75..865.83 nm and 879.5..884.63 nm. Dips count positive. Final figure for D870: -0.12 nm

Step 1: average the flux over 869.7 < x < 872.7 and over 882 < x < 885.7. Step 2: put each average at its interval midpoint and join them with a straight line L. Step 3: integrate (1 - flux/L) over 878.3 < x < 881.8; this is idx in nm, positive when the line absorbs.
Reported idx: 0.02 nm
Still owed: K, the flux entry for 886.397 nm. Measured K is 2.4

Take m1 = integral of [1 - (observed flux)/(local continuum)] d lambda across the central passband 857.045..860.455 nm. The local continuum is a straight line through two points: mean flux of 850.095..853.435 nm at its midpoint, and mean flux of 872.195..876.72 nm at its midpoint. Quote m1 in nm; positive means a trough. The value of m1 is -0.08 nm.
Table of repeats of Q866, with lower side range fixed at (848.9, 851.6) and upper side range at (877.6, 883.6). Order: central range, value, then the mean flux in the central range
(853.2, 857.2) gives 0.02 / 2.54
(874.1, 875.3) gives 0.04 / 2.41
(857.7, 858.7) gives -0.04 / 2.68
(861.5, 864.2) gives -0.01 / 2.6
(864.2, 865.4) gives 0.03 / 2.48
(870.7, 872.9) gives -0.01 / 2.54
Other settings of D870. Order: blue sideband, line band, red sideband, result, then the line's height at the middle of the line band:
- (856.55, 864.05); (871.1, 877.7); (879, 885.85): 0.05 nm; 2.52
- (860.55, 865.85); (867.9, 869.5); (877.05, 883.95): -0.03 nm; 2.52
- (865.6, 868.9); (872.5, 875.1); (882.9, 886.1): 0.06 nm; 2.53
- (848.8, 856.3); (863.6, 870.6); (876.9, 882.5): -0.04 nm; 2.53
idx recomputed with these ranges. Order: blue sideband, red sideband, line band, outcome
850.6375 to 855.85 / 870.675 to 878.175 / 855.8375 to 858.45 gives -0.105 nm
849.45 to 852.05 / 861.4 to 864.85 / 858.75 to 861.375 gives 0.028 nm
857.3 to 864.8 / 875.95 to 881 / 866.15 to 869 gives -0.035 nm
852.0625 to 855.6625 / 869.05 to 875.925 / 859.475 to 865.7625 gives -0.035 nm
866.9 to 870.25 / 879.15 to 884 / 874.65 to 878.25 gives 0.022 nm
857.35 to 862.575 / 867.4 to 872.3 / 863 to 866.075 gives 0.098 nm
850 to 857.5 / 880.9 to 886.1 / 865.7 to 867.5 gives -0.052 nm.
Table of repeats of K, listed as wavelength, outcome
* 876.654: 2.5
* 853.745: 2.41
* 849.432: 2.6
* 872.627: 2.56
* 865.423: 1.78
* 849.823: 2.66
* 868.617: 2.49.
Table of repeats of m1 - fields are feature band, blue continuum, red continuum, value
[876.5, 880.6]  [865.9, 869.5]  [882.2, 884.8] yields 0.02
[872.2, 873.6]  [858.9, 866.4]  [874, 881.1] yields -0.01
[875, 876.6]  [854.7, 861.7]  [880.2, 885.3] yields 0.02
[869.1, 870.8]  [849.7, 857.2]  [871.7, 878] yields -0.05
